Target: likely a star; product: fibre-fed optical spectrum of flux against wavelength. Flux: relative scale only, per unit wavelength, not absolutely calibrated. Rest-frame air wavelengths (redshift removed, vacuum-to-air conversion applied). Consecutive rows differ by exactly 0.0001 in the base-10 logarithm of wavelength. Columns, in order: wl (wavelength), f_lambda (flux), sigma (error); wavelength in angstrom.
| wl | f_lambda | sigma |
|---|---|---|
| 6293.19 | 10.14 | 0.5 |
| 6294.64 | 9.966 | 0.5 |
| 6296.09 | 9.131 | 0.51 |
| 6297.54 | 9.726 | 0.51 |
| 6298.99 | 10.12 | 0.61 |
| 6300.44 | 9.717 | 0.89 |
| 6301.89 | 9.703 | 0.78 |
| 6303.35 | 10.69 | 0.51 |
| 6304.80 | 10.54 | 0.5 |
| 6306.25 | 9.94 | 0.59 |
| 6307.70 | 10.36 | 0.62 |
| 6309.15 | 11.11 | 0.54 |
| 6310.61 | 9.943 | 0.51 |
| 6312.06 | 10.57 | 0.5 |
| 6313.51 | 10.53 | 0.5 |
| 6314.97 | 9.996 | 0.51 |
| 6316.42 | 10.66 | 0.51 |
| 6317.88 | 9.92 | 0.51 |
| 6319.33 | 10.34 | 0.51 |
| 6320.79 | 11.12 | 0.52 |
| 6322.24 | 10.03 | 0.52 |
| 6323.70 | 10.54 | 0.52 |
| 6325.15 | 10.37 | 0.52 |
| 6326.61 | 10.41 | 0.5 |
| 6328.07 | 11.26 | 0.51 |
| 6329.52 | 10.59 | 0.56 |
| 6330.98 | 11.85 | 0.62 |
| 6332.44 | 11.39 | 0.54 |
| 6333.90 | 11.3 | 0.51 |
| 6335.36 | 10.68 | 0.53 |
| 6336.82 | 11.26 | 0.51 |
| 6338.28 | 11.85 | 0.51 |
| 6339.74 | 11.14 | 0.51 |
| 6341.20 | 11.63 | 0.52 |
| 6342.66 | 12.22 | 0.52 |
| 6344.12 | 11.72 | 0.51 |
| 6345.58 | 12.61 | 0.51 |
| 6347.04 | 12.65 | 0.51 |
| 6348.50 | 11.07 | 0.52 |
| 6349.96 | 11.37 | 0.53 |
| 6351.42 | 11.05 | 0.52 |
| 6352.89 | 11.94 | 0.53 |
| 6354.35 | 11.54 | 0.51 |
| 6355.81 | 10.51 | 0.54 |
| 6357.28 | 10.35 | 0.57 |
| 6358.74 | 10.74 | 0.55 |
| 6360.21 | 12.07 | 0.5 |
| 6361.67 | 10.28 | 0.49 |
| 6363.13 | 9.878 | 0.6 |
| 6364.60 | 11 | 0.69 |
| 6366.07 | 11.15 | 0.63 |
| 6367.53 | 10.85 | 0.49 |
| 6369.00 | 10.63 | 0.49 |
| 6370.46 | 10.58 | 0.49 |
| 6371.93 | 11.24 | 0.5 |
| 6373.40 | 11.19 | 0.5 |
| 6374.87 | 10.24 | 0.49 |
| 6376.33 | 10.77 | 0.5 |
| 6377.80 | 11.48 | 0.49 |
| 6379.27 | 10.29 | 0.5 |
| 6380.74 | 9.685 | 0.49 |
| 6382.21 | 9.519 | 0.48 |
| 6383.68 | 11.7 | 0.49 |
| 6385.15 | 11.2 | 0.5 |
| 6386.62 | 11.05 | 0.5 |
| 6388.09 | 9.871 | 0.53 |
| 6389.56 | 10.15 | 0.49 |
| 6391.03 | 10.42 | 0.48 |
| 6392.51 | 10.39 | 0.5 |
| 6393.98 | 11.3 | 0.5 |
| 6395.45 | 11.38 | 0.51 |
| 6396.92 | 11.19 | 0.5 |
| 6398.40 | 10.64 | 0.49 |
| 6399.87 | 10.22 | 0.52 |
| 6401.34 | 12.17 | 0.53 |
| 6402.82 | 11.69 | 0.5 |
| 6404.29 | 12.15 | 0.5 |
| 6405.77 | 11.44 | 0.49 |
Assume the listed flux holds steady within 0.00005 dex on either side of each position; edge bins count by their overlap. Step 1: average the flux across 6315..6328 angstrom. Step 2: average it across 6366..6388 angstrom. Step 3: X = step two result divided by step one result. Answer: 1.03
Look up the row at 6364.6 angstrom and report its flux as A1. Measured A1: 11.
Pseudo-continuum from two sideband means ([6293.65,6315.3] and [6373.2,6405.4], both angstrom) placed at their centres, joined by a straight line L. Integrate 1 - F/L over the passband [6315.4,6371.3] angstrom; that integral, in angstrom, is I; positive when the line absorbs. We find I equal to -3.2 angstrom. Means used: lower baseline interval 10.1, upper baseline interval 10.9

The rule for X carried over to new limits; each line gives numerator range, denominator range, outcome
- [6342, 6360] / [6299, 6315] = 1.12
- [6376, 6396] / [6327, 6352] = 0.93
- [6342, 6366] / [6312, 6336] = 1.06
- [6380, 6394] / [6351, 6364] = 0.96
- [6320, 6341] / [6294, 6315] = 1.08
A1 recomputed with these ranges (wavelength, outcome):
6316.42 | 10.66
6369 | 10.63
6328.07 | 11.26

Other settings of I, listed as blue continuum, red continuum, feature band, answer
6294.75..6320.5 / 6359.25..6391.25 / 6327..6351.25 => -2.5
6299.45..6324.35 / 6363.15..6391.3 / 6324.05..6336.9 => -0.7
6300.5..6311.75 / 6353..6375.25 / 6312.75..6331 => -0.2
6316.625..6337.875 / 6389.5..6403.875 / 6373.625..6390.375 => 0.6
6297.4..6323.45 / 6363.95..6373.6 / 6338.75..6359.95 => -1.5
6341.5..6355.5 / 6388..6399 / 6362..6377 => 0.7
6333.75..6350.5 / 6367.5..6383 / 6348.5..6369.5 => 0.3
